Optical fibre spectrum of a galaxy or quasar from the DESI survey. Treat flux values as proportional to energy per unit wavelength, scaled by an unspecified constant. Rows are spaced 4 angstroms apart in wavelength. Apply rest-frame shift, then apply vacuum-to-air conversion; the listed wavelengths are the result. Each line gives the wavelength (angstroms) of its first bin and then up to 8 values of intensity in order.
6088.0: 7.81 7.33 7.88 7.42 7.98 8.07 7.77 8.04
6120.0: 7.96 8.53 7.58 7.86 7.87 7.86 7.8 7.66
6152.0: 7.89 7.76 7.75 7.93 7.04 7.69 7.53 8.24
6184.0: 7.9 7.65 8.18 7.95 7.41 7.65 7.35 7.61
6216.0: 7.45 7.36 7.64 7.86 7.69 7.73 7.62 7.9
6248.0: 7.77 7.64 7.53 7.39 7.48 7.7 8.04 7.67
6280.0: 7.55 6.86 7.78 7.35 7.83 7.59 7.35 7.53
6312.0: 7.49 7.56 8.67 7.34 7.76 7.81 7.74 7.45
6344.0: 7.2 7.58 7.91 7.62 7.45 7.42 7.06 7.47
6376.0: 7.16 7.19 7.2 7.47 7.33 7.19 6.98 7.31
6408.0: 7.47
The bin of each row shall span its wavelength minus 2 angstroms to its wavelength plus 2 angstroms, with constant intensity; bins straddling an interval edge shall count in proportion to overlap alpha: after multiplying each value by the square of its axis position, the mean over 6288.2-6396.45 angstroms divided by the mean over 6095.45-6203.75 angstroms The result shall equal 1.02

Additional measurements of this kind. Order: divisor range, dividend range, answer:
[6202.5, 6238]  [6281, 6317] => 1.01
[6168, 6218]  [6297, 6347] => 1.03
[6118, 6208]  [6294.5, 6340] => 1.04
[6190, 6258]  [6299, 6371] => 1.02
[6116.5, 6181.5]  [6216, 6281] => 1.01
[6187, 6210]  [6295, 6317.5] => 1.01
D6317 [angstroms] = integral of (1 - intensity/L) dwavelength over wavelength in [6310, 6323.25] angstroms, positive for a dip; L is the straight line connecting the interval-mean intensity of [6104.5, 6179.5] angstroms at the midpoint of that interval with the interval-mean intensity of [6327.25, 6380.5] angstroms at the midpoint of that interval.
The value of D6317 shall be -0.5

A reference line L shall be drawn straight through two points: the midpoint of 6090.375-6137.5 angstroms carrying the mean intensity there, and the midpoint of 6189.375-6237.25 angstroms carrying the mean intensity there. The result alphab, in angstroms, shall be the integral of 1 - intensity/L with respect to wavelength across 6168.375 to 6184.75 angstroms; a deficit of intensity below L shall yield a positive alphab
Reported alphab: -0.1 angstroms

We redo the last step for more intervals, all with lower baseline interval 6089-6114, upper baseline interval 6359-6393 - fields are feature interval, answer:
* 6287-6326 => -1.2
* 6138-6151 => -0.2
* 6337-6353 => -0.4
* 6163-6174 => 0.2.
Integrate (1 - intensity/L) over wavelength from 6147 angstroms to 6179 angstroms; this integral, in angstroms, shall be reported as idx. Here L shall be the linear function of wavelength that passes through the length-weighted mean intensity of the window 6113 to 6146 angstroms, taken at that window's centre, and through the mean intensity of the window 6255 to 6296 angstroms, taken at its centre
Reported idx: 0.7 angstroms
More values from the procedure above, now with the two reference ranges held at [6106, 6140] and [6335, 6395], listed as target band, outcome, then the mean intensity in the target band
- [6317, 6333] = -0.8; 7.88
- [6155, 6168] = 0.3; 7.7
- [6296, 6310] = 0.0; 7.54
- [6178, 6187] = -0.2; 8.02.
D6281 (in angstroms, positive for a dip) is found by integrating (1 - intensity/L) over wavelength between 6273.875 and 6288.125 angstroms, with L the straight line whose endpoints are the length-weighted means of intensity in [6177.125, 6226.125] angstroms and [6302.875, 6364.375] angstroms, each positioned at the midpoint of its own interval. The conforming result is 0.42 angstroms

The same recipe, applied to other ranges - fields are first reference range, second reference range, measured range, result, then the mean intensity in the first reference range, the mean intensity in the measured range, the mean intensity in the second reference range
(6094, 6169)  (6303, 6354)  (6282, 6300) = 0.5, 7.83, 7.47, 7.65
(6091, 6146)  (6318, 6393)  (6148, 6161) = 0.0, 7.86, 7.78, 7.52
